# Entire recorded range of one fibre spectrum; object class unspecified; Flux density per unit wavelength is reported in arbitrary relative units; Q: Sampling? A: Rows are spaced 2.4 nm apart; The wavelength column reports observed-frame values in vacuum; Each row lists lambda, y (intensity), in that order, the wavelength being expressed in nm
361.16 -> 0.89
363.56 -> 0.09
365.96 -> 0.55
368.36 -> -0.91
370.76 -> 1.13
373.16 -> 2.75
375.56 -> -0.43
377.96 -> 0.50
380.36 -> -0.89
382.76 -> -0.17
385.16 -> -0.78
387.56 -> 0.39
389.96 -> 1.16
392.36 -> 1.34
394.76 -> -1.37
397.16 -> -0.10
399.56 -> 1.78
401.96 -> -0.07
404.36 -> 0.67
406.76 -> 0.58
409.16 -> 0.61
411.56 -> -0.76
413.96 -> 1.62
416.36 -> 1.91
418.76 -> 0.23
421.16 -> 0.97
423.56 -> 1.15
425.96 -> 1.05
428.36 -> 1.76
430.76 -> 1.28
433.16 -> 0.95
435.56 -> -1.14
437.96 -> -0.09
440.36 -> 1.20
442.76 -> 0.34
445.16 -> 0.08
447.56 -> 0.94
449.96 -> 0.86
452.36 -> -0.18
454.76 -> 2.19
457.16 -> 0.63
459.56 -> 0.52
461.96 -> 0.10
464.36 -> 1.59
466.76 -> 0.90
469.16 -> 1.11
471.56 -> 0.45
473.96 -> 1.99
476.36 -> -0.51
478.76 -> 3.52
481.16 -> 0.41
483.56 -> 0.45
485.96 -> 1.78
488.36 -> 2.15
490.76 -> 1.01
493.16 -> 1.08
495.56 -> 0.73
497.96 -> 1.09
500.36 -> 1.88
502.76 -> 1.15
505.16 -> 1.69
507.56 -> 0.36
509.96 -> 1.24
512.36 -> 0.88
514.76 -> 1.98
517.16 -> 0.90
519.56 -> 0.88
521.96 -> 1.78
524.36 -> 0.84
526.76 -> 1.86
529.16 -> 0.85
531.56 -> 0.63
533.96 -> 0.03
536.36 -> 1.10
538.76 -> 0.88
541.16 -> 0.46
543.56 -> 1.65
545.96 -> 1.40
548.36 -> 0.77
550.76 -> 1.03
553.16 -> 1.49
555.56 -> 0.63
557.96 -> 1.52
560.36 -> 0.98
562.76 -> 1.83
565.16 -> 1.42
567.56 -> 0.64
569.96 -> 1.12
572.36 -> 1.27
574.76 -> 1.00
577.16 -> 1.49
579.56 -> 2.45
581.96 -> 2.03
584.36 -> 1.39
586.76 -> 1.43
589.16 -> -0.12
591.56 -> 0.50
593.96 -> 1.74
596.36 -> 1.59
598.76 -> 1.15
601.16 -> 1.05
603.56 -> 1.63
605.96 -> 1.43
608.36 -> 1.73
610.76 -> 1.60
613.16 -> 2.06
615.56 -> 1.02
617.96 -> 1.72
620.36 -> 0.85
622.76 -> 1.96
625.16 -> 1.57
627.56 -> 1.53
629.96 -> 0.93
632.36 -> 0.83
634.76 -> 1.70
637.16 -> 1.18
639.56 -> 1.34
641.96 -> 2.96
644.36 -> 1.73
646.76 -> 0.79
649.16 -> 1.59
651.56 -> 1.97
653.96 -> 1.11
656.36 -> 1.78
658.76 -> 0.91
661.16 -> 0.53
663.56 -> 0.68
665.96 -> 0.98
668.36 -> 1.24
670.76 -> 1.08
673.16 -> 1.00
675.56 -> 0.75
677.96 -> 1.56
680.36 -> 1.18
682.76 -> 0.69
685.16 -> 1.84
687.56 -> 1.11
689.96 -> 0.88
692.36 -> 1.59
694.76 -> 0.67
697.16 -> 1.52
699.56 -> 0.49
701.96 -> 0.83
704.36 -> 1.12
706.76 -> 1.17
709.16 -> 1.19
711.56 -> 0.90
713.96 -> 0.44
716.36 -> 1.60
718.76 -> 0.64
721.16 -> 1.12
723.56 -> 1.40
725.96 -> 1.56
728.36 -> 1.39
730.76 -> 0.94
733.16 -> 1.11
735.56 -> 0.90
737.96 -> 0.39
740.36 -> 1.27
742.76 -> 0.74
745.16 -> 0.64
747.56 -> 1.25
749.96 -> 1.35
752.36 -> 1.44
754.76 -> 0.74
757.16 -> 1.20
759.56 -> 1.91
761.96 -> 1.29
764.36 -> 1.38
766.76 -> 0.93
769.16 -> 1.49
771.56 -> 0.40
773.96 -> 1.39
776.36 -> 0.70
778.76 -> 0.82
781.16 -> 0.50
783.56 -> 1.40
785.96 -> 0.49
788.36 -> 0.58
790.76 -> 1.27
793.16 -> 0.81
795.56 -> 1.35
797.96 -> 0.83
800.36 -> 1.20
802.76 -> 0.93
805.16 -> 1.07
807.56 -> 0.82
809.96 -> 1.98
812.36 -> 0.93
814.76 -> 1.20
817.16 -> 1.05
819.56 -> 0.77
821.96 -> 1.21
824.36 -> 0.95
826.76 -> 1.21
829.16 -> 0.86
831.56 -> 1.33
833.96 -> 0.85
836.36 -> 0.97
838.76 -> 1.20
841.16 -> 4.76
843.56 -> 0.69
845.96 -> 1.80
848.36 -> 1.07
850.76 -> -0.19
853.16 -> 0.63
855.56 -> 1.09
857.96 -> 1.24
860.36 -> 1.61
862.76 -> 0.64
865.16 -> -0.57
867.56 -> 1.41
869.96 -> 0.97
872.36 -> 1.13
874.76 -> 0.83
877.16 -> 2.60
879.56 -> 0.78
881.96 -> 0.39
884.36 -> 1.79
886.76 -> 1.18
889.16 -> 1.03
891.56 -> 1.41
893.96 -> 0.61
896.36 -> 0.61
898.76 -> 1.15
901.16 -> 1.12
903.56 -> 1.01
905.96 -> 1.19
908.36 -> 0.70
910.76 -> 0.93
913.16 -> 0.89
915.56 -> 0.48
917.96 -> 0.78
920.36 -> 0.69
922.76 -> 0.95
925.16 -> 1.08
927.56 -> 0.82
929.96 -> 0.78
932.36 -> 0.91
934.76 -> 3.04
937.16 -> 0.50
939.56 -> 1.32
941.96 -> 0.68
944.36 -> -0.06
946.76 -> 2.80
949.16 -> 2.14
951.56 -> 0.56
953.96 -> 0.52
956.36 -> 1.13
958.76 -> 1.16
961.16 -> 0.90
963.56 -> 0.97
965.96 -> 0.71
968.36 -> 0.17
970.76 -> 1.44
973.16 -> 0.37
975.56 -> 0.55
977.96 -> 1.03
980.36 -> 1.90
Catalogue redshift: 0.28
